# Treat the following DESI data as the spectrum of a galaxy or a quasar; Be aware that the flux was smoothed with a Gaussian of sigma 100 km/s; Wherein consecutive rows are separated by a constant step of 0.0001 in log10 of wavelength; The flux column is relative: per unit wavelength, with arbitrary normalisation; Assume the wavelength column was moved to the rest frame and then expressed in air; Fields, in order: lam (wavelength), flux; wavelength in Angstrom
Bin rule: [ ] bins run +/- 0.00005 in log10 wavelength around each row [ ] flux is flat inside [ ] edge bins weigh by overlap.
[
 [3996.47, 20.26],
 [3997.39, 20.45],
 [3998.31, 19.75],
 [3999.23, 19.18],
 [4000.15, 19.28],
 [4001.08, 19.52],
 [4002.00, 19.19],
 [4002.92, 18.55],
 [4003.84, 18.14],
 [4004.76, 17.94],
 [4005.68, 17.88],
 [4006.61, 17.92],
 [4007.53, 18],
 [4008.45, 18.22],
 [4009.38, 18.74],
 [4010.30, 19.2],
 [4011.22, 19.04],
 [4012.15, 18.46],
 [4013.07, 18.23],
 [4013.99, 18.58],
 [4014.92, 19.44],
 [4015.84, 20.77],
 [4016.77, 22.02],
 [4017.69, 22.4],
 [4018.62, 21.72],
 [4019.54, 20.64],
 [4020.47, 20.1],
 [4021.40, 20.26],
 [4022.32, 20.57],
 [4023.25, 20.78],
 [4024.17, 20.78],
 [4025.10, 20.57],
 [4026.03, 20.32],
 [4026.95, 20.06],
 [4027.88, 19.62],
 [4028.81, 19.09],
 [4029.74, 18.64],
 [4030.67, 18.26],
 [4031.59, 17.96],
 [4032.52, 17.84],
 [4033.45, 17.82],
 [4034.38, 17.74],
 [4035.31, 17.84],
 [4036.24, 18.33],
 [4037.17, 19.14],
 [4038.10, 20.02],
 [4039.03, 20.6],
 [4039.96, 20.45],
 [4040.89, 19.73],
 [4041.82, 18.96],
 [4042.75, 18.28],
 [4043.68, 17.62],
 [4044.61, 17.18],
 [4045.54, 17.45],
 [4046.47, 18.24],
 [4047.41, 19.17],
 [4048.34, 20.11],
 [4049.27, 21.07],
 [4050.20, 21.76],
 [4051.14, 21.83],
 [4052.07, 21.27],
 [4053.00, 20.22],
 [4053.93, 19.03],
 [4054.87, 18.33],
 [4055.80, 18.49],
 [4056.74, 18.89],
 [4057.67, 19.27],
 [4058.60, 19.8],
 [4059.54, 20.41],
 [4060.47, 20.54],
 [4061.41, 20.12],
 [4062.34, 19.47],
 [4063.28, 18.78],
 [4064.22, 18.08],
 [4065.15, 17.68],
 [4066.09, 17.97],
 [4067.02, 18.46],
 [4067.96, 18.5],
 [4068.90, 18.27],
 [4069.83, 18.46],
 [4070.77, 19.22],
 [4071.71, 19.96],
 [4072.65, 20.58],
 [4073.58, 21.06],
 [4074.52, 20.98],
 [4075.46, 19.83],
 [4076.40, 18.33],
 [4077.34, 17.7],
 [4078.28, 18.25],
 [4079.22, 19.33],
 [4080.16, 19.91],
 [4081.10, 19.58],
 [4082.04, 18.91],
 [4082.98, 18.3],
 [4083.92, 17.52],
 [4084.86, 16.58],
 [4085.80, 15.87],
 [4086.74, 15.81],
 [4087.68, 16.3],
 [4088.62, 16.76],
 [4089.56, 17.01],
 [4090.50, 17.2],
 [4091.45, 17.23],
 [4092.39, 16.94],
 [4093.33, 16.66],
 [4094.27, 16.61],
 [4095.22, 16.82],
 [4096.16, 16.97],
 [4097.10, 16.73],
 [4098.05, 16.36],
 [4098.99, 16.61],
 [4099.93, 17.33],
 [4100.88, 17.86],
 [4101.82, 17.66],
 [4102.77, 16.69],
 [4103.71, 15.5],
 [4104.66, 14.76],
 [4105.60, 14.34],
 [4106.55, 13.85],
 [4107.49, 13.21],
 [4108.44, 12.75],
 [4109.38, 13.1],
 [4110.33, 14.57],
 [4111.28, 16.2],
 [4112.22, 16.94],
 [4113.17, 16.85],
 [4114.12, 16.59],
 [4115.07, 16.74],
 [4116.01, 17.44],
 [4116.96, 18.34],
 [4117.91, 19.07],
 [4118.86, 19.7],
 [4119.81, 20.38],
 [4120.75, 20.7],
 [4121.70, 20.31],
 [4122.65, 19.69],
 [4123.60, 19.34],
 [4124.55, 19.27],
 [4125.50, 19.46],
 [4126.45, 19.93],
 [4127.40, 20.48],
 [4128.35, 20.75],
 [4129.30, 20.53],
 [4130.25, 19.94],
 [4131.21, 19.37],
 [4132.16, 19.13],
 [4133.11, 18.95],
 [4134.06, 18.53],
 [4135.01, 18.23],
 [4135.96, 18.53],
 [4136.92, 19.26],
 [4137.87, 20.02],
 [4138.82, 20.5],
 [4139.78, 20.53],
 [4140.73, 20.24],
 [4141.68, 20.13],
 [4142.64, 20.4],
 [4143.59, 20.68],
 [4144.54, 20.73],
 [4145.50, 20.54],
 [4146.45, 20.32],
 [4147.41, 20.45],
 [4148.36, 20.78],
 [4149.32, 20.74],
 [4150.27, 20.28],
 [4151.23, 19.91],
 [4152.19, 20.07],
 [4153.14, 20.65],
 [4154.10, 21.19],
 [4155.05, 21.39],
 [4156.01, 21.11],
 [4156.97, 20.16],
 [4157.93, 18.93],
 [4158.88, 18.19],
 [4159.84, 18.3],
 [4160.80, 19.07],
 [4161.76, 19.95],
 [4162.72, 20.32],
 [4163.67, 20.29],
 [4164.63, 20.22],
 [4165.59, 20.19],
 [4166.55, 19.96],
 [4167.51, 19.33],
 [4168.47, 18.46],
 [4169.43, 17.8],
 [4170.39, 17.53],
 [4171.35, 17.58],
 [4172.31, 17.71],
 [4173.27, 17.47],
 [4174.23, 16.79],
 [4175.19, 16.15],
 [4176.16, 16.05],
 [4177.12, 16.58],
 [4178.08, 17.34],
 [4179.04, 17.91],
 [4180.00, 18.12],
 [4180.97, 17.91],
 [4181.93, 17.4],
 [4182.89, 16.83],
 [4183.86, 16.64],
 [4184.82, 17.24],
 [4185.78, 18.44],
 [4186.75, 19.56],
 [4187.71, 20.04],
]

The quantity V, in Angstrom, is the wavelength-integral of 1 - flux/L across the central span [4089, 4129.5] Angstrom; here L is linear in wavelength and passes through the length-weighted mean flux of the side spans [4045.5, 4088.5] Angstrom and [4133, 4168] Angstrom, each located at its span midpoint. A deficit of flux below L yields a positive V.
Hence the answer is 4.6 Angstrom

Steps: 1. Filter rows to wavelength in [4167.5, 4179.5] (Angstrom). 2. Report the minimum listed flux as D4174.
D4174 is 16.05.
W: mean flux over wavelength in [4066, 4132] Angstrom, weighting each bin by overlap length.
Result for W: 17.8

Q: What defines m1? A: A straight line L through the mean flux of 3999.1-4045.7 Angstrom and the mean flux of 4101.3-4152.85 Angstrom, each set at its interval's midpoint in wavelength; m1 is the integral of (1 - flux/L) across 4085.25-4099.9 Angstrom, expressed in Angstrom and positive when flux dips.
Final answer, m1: 1.65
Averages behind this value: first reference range 19.2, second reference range 18.6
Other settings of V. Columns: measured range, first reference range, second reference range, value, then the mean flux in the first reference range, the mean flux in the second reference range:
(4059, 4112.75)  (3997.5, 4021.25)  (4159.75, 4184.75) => 3.7 Angstrom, 19.3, 18.1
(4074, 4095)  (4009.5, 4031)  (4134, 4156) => 2.4 Angstrom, 20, 20.2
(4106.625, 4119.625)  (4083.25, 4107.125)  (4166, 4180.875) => 0.4 Angstrom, 16.5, 17.7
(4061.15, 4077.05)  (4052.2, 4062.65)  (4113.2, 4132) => 0.3 Angstrom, 19.6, 19.3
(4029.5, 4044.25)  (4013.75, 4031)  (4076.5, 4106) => 0.7 Angstrom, 20.3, 17.1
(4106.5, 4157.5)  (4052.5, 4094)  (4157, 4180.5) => -1.8 Angstrom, 18.6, 18.4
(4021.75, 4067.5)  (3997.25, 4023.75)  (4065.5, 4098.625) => -1.2 Angstrom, 19.5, 18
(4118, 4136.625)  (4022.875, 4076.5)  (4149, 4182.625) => -0.6 Angstrom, 19.3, 18.9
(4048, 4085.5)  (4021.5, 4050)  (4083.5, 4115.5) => -3.4 Angstrom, 19.2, 16.1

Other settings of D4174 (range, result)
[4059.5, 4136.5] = 12.75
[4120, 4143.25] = 18.23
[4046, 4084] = 17.52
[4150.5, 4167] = 18.19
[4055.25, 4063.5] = 18.49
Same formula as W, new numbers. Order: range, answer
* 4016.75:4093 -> 19.1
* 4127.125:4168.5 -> 20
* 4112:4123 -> 18.6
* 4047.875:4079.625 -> 19.5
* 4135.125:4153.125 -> 20.2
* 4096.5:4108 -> 15.9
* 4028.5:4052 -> 19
